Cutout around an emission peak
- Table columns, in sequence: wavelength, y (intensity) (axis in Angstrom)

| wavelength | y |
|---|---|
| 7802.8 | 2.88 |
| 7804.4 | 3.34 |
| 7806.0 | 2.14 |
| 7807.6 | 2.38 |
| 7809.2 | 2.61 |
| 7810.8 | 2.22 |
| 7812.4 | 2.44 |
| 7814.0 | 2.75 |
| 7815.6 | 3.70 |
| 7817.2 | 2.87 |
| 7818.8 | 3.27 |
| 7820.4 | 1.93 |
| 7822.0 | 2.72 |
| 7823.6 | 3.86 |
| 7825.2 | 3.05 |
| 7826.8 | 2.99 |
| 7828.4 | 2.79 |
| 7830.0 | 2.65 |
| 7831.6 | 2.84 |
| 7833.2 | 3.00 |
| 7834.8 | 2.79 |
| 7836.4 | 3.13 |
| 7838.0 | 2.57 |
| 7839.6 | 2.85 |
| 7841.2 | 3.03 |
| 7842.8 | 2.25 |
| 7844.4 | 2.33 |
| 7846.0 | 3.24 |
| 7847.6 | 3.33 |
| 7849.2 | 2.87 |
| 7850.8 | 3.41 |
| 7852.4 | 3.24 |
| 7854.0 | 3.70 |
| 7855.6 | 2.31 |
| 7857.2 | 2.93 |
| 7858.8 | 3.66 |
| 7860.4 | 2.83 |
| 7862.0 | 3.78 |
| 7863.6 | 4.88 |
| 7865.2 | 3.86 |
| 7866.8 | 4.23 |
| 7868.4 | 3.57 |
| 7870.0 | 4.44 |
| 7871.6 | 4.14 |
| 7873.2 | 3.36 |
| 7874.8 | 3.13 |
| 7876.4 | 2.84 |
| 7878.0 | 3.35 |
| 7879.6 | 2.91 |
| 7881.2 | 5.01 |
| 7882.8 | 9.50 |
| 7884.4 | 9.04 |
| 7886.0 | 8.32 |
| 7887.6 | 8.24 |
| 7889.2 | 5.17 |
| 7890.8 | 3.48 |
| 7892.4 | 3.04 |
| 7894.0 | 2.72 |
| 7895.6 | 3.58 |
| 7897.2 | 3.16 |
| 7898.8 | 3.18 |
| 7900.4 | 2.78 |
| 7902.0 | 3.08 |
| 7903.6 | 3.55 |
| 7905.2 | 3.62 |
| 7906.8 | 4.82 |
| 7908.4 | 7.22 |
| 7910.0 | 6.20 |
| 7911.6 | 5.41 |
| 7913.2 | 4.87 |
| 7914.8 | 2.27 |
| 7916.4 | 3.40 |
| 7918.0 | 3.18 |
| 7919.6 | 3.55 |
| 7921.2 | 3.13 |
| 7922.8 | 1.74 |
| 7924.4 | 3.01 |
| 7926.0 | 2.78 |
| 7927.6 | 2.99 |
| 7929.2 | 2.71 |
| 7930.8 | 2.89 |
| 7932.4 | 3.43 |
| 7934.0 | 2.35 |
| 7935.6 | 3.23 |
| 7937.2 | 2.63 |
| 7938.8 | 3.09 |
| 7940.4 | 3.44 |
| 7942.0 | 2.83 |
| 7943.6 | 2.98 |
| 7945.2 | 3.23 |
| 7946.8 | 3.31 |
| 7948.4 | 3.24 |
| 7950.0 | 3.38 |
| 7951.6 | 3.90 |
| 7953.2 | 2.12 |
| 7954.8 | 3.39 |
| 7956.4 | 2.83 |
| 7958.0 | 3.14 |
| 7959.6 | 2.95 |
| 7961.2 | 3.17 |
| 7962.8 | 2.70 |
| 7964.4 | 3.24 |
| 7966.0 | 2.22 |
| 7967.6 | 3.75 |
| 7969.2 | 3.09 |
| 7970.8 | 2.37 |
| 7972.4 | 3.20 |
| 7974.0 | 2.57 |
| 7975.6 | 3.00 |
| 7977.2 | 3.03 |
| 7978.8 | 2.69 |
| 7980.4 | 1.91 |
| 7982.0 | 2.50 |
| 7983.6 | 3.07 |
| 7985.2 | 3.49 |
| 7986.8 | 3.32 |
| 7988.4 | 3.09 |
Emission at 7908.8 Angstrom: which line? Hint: [N II]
